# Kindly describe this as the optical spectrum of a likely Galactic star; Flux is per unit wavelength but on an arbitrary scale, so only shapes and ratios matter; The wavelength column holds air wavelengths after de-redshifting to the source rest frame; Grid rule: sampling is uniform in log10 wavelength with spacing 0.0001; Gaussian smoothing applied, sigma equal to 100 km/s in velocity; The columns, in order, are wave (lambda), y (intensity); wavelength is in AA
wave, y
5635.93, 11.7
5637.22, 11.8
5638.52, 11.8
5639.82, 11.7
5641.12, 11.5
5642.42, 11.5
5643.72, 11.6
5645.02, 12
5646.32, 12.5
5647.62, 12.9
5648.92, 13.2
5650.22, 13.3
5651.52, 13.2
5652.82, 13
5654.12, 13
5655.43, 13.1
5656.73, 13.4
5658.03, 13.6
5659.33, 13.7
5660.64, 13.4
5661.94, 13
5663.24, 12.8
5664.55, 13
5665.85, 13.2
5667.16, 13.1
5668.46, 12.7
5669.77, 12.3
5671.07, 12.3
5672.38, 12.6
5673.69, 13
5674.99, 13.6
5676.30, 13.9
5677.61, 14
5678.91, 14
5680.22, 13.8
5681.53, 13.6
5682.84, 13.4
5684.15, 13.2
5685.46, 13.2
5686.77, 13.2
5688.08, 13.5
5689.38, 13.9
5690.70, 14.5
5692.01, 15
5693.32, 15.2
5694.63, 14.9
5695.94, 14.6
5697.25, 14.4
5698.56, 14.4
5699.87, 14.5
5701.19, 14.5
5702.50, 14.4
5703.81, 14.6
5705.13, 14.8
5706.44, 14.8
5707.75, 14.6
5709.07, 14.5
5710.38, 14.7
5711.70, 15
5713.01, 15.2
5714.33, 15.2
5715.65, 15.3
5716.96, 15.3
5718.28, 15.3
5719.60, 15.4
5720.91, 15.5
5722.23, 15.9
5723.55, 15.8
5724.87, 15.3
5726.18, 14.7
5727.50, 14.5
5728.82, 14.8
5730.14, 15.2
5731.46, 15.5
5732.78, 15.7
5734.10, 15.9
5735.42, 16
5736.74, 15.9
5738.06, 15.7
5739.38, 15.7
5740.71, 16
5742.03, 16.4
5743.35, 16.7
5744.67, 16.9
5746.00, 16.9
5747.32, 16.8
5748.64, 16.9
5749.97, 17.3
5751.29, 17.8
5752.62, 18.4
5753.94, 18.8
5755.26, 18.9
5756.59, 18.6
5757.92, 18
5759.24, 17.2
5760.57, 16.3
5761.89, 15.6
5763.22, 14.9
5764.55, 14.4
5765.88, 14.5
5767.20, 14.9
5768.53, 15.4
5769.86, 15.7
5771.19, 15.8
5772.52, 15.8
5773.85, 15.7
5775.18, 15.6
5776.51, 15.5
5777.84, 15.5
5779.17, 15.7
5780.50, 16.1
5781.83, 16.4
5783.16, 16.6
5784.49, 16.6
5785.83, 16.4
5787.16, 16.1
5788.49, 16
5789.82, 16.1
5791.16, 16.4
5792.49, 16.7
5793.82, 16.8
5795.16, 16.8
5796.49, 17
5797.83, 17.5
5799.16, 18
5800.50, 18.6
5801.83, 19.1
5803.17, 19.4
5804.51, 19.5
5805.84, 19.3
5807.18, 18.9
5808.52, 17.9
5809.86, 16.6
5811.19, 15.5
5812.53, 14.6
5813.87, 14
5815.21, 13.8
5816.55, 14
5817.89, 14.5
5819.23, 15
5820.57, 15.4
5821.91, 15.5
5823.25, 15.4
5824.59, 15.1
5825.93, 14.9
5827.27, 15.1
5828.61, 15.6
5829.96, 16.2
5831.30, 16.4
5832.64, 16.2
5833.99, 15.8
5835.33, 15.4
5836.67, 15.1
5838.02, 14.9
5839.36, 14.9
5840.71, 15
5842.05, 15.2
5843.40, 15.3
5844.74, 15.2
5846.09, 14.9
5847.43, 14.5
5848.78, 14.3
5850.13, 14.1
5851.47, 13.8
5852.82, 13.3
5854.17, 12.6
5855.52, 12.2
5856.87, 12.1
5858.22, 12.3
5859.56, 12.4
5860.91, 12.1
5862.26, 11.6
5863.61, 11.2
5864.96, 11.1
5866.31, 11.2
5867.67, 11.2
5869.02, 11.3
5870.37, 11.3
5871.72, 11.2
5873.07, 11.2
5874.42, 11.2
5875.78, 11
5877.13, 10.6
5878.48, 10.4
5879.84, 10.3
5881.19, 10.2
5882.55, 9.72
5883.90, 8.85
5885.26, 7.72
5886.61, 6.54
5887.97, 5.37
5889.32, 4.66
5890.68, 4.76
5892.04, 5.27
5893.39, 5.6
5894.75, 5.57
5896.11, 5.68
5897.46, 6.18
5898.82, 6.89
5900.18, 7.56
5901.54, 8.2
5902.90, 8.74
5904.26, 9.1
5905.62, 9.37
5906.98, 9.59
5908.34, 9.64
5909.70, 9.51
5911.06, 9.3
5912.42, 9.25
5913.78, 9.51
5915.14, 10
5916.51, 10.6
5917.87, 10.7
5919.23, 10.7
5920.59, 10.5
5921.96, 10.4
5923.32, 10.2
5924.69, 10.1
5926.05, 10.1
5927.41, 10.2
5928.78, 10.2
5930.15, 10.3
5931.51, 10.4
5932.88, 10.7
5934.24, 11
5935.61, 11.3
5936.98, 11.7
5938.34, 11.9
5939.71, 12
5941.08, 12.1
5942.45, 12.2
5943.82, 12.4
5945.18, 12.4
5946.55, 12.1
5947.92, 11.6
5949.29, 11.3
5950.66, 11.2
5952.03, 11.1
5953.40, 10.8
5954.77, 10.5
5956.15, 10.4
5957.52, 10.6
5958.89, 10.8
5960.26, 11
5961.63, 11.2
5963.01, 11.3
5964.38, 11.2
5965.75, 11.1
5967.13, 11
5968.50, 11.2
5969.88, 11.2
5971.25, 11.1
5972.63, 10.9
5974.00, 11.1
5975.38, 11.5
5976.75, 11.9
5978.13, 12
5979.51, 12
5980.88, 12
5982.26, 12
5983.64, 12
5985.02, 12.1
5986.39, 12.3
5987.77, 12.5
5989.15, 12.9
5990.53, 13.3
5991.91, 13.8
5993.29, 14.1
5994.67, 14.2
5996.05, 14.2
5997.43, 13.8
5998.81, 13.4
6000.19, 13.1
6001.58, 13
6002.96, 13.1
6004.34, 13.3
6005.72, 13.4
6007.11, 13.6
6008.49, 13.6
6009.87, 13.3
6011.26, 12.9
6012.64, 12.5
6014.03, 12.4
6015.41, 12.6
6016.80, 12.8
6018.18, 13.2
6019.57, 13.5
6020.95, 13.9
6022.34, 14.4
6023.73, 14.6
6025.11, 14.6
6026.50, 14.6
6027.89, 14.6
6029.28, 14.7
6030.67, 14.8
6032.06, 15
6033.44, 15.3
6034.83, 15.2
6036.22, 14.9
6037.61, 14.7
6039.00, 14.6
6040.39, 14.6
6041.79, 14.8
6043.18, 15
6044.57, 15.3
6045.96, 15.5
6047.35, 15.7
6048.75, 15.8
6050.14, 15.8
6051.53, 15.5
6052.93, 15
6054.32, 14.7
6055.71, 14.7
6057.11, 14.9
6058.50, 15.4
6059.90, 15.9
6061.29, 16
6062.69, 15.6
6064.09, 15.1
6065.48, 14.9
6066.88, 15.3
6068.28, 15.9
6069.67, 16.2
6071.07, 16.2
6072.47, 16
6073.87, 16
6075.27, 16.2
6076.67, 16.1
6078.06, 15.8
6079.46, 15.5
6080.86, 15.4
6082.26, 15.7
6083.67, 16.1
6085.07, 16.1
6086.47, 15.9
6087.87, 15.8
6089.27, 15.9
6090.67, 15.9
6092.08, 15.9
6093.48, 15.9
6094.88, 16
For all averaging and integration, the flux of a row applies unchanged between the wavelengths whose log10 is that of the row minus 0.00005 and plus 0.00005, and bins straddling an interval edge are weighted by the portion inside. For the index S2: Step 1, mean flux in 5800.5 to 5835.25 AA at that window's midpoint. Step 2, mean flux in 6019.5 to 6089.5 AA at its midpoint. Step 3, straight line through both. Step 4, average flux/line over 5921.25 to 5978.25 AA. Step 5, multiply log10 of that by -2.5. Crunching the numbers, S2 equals 0.37 mag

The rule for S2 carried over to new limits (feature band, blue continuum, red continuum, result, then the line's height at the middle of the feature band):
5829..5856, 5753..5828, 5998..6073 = 0.08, 16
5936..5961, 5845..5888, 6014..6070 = 0.14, 13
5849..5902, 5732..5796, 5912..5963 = 0.31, 12.9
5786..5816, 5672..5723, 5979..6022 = -0.21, 14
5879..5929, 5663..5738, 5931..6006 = 0.41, 12.5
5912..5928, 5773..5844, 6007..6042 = 0.42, 15.1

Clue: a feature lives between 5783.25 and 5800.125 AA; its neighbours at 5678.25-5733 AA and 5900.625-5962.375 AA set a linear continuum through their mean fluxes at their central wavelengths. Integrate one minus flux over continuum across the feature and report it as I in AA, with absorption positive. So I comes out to -4.7 AA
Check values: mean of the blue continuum 14.7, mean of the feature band 16.7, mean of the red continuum 10.6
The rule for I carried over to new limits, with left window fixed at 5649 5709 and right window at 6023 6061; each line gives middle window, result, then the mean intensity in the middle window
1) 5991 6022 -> 3.2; 13.4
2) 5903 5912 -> 3.2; 9.37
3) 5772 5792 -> -2.8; 16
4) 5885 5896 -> 6.7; 5.61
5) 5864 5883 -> 4.7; 10.9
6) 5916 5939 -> 6.3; 10.6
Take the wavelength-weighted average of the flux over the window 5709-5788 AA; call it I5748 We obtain 16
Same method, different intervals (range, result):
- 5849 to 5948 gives 10.1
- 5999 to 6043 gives 13.9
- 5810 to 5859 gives 14.7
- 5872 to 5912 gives 8.27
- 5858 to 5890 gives 10.2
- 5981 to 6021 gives 13.1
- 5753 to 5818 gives 16.5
